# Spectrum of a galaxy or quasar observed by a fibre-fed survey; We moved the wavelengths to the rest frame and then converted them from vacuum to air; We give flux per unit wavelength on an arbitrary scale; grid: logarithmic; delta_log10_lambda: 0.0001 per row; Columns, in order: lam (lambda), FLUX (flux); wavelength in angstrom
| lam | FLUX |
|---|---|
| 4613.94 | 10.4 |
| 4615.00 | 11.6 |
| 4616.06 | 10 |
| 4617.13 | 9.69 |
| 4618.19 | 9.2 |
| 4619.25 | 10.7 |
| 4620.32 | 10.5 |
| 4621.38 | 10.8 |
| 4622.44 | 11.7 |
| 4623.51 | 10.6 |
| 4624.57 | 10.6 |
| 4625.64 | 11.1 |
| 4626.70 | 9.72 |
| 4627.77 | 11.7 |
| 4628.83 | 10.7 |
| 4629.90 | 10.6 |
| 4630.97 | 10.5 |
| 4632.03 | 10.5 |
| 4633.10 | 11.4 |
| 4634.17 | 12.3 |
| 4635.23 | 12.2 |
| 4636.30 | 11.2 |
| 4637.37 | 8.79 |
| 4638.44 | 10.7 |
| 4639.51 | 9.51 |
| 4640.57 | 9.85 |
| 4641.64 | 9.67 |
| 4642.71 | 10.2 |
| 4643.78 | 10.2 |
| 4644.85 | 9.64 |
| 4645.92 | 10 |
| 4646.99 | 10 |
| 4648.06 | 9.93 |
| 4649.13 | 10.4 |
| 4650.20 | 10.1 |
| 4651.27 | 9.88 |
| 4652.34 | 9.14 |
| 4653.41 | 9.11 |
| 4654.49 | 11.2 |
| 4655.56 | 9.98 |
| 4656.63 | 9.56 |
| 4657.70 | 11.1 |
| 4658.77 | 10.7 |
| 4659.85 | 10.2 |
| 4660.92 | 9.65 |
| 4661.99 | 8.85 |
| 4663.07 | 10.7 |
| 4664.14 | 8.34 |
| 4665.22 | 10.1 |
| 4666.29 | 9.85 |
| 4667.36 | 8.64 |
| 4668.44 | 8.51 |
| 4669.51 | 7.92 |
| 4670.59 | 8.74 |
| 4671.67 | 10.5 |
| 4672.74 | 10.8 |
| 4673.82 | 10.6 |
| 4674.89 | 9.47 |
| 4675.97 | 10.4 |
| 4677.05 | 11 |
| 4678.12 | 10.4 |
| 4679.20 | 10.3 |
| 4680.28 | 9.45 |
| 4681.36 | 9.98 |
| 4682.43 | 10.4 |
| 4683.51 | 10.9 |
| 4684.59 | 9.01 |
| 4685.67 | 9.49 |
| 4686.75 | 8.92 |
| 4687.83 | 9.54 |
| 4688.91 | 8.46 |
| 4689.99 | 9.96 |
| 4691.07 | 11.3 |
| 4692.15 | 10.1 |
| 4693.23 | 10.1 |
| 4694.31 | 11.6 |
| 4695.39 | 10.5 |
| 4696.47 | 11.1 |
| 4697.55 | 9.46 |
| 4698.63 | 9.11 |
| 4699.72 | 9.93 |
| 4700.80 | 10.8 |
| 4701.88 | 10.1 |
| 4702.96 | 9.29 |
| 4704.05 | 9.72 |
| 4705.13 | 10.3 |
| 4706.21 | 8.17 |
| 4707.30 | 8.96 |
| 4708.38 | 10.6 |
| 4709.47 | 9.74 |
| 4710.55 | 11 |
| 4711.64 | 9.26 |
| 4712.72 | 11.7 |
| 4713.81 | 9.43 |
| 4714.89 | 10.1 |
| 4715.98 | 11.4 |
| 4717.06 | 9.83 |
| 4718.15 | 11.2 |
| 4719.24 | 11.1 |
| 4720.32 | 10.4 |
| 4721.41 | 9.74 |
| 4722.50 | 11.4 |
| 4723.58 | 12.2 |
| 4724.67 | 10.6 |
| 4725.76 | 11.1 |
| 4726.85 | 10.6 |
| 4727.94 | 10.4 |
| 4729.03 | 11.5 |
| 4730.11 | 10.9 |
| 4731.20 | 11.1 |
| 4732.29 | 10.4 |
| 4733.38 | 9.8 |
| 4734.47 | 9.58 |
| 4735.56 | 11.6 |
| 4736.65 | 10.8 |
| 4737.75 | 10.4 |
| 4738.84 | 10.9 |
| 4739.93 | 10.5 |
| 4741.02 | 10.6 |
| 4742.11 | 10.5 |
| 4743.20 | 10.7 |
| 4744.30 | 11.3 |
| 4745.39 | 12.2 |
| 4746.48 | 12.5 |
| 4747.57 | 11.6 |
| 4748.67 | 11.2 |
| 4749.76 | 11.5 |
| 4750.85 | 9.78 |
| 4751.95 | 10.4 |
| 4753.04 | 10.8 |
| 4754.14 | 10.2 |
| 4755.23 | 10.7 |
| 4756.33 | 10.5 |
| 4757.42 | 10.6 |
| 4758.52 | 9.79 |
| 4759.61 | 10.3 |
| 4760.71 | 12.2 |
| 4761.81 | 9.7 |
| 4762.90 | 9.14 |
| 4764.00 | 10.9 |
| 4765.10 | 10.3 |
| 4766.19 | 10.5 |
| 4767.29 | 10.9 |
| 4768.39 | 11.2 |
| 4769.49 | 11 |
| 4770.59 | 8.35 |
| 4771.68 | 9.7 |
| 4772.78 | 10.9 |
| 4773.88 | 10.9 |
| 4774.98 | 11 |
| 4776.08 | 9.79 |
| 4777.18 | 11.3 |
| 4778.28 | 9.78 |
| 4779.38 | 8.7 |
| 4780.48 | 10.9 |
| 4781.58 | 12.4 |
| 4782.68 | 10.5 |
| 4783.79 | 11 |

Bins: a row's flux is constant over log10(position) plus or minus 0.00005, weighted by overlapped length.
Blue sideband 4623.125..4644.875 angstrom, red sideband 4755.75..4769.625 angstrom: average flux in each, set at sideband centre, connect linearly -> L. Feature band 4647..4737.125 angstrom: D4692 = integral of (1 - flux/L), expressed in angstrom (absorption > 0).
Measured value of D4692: 3.7 angstrom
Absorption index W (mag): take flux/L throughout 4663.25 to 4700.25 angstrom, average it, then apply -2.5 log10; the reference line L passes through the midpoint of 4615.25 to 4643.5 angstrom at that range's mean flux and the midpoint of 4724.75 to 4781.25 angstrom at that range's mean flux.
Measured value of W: 0.08 mag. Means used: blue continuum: 10.6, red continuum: 10.6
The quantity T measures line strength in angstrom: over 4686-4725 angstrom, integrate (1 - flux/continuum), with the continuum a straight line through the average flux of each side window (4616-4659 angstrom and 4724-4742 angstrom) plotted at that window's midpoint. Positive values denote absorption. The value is 1.5 angstrom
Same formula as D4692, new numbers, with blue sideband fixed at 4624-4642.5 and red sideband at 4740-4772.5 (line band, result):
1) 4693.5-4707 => 0.8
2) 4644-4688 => 3.3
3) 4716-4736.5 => -0.2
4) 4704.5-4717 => 0.7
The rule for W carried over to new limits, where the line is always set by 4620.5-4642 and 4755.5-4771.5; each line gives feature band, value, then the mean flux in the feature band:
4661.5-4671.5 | 0.17 mag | 9.12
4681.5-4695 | 0.06 mag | 9.99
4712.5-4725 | -0.03 mag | 10.7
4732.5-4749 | -0.05 mag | 10.9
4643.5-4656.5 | 0.08 mag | 9.95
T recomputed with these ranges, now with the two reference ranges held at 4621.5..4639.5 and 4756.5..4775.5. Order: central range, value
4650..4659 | 0.6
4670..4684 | 0.6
